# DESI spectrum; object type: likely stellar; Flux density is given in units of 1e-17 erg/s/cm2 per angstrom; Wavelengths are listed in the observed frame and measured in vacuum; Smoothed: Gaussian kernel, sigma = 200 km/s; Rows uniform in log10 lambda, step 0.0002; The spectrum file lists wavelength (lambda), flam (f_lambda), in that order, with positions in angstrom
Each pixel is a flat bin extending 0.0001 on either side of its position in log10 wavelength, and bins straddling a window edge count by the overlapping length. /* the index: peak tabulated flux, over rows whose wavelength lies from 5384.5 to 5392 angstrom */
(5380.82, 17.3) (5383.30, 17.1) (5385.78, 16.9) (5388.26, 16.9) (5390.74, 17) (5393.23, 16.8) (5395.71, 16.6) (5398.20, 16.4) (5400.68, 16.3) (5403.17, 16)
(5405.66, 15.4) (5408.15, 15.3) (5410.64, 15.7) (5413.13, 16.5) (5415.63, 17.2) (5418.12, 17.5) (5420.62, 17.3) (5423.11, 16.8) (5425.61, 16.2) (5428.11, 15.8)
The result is 17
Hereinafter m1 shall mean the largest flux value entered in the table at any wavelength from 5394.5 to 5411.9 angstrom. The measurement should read 16.6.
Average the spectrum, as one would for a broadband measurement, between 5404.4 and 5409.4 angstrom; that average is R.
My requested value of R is 15.4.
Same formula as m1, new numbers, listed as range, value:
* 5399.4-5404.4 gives 16.3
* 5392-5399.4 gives 16.8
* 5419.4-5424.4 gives 17.3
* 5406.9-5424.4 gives 17.5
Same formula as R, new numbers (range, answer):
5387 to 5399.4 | 16.7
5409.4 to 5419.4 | 16.7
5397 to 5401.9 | 16.4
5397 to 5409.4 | 15.9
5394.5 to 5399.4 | 16.5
